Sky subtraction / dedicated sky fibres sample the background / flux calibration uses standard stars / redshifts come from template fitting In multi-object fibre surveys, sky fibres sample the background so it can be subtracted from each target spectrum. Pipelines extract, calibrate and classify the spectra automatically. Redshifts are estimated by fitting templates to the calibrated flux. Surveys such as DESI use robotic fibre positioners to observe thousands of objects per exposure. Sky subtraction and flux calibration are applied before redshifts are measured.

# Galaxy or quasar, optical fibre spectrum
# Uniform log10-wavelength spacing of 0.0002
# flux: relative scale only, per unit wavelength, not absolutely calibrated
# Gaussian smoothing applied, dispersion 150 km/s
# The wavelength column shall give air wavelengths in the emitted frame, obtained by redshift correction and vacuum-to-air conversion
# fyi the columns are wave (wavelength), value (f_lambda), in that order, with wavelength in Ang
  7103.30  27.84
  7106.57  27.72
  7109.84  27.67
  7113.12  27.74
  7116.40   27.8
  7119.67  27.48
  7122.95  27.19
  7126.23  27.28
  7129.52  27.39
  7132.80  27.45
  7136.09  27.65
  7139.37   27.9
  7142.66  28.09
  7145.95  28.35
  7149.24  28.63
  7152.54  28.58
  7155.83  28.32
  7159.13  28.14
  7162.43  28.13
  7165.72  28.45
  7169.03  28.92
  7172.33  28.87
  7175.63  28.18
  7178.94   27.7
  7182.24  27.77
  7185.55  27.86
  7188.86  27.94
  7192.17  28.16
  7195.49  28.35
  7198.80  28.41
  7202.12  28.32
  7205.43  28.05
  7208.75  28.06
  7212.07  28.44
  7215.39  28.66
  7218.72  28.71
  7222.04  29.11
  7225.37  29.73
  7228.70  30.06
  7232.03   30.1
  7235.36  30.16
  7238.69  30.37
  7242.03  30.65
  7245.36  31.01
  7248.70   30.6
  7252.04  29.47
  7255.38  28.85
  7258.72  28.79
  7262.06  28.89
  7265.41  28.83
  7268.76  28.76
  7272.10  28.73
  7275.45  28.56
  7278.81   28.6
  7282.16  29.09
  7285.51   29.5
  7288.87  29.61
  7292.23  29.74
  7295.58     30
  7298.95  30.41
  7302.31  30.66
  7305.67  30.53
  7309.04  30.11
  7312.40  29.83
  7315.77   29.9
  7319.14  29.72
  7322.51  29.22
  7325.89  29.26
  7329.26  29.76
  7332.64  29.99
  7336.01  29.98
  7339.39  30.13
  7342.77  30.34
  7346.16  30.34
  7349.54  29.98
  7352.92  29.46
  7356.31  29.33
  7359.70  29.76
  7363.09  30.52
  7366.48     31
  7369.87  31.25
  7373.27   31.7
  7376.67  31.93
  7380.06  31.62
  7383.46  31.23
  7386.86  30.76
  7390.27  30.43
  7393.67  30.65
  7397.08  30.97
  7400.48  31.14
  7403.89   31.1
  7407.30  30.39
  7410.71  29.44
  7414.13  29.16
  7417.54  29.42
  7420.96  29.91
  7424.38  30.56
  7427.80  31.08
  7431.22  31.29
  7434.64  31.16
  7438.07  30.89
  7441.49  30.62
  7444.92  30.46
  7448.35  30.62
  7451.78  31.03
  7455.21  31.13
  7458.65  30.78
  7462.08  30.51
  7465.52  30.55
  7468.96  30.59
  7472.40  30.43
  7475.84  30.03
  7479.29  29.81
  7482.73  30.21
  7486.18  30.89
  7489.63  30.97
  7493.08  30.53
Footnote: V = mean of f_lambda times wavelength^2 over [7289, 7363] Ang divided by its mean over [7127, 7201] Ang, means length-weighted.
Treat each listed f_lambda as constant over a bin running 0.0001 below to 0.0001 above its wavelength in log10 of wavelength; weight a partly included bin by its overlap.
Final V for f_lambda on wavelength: 1.11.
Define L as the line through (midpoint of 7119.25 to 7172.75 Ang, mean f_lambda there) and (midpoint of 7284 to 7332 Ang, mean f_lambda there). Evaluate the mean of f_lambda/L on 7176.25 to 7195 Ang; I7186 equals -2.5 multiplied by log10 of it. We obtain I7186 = 0.02 mag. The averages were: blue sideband 28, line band 27.9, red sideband 29.9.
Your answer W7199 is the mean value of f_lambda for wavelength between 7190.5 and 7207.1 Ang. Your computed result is 28.3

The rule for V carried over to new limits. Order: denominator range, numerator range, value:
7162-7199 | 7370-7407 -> 1.17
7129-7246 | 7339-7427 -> 1.12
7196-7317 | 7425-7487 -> 1.10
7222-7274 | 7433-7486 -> 1.09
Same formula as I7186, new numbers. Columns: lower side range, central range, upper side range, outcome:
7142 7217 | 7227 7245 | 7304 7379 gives -0.05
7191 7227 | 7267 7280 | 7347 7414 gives 0.03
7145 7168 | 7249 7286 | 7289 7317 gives 0.03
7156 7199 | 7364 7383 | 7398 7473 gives -0.05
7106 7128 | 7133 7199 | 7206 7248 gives 0.01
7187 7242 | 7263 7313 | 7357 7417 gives 0.01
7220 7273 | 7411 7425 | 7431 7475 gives 0.03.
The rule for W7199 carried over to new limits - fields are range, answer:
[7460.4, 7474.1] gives 30.5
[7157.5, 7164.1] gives 28.2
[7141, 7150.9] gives 28.3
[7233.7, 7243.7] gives 30.4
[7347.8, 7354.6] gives 29.8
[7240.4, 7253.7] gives 30.4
